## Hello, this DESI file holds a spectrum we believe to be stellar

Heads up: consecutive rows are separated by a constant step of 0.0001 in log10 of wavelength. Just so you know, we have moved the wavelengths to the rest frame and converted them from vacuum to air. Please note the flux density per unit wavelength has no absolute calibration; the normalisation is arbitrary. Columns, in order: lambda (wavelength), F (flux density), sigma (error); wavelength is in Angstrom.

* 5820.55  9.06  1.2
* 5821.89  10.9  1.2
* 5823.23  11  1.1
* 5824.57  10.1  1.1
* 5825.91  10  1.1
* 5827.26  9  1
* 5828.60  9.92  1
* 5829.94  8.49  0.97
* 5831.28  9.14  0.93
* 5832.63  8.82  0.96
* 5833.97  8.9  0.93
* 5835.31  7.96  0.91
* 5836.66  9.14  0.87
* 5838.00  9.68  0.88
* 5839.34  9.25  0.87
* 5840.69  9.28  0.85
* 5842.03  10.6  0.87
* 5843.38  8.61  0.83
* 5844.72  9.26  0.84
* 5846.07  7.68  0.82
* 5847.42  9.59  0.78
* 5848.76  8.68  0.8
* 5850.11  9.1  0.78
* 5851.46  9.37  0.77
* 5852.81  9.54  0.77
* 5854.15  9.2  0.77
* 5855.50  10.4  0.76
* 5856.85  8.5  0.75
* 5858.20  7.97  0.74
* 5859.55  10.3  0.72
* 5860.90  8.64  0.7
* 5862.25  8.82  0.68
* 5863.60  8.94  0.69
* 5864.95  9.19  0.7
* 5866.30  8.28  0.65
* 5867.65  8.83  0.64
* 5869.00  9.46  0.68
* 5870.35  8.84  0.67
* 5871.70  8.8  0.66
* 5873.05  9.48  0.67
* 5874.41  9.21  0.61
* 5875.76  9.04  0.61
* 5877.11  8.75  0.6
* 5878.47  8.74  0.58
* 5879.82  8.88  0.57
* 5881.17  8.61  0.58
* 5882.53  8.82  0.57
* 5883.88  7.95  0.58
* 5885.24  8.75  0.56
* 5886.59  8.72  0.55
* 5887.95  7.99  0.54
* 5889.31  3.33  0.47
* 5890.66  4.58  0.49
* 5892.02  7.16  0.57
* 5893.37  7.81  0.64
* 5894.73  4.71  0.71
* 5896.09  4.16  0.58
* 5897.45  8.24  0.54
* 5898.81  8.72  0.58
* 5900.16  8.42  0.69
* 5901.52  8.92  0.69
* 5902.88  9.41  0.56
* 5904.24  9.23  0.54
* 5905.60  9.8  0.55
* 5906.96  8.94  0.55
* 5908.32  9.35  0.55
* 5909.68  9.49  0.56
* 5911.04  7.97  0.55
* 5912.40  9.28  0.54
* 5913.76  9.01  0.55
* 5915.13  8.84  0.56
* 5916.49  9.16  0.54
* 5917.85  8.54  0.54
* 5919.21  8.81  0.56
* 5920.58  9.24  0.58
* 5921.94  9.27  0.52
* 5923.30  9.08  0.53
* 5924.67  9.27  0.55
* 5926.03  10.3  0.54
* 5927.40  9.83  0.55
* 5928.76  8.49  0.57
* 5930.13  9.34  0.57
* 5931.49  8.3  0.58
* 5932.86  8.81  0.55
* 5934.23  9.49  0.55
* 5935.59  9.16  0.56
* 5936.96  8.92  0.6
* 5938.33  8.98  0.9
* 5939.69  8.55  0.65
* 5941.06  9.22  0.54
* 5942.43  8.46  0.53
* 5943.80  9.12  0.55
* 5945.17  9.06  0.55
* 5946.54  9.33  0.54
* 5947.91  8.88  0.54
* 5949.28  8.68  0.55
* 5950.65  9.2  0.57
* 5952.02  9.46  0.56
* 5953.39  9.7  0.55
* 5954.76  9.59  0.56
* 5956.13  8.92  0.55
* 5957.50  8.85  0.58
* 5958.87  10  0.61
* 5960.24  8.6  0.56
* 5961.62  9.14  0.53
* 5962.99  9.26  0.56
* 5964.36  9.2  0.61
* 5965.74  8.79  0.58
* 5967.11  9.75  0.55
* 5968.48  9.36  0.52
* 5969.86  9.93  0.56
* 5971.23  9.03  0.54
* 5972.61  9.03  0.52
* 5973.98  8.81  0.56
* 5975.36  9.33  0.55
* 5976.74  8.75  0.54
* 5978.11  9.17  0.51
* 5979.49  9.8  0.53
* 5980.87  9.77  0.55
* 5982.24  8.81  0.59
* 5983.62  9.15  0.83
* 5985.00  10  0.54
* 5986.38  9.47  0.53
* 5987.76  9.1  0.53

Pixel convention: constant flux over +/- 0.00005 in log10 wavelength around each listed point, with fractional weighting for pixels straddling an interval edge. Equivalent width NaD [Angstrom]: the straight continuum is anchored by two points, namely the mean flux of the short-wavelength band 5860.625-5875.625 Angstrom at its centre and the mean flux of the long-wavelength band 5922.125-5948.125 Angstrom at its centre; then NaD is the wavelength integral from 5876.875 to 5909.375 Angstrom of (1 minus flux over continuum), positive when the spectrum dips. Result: 3.9 Angstrom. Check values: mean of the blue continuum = 8.97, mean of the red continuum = 9.09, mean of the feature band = 7.92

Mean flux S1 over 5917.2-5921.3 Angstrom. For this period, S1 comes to 8.87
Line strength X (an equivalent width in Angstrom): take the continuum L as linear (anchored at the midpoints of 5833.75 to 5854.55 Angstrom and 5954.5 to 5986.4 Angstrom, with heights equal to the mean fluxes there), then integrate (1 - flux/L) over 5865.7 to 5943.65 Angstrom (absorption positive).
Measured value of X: 5.3 Angstrom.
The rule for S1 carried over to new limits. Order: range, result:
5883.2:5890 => 7.34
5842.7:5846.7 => 8.52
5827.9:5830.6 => 9.22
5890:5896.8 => 5.69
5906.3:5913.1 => 9.01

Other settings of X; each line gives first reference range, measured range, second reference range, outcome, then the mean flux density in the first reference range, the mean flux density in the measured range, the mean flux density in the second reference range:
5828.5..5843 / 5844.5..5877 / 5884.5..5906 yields -2.3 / 9.16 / 9.04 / 7.47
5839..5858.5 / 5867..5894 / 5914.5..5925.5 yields 2.7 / 9.15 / 8.19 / 9.05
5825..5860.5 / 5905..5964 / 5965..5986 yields 1.0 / 9.17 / 9.11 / 9.3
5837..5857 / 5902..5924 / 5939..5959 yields 0.2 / 9.27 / 9.09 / 9.11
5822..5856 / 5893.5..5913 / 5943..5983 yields 2.0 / 9.33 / 8.31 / 9.22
